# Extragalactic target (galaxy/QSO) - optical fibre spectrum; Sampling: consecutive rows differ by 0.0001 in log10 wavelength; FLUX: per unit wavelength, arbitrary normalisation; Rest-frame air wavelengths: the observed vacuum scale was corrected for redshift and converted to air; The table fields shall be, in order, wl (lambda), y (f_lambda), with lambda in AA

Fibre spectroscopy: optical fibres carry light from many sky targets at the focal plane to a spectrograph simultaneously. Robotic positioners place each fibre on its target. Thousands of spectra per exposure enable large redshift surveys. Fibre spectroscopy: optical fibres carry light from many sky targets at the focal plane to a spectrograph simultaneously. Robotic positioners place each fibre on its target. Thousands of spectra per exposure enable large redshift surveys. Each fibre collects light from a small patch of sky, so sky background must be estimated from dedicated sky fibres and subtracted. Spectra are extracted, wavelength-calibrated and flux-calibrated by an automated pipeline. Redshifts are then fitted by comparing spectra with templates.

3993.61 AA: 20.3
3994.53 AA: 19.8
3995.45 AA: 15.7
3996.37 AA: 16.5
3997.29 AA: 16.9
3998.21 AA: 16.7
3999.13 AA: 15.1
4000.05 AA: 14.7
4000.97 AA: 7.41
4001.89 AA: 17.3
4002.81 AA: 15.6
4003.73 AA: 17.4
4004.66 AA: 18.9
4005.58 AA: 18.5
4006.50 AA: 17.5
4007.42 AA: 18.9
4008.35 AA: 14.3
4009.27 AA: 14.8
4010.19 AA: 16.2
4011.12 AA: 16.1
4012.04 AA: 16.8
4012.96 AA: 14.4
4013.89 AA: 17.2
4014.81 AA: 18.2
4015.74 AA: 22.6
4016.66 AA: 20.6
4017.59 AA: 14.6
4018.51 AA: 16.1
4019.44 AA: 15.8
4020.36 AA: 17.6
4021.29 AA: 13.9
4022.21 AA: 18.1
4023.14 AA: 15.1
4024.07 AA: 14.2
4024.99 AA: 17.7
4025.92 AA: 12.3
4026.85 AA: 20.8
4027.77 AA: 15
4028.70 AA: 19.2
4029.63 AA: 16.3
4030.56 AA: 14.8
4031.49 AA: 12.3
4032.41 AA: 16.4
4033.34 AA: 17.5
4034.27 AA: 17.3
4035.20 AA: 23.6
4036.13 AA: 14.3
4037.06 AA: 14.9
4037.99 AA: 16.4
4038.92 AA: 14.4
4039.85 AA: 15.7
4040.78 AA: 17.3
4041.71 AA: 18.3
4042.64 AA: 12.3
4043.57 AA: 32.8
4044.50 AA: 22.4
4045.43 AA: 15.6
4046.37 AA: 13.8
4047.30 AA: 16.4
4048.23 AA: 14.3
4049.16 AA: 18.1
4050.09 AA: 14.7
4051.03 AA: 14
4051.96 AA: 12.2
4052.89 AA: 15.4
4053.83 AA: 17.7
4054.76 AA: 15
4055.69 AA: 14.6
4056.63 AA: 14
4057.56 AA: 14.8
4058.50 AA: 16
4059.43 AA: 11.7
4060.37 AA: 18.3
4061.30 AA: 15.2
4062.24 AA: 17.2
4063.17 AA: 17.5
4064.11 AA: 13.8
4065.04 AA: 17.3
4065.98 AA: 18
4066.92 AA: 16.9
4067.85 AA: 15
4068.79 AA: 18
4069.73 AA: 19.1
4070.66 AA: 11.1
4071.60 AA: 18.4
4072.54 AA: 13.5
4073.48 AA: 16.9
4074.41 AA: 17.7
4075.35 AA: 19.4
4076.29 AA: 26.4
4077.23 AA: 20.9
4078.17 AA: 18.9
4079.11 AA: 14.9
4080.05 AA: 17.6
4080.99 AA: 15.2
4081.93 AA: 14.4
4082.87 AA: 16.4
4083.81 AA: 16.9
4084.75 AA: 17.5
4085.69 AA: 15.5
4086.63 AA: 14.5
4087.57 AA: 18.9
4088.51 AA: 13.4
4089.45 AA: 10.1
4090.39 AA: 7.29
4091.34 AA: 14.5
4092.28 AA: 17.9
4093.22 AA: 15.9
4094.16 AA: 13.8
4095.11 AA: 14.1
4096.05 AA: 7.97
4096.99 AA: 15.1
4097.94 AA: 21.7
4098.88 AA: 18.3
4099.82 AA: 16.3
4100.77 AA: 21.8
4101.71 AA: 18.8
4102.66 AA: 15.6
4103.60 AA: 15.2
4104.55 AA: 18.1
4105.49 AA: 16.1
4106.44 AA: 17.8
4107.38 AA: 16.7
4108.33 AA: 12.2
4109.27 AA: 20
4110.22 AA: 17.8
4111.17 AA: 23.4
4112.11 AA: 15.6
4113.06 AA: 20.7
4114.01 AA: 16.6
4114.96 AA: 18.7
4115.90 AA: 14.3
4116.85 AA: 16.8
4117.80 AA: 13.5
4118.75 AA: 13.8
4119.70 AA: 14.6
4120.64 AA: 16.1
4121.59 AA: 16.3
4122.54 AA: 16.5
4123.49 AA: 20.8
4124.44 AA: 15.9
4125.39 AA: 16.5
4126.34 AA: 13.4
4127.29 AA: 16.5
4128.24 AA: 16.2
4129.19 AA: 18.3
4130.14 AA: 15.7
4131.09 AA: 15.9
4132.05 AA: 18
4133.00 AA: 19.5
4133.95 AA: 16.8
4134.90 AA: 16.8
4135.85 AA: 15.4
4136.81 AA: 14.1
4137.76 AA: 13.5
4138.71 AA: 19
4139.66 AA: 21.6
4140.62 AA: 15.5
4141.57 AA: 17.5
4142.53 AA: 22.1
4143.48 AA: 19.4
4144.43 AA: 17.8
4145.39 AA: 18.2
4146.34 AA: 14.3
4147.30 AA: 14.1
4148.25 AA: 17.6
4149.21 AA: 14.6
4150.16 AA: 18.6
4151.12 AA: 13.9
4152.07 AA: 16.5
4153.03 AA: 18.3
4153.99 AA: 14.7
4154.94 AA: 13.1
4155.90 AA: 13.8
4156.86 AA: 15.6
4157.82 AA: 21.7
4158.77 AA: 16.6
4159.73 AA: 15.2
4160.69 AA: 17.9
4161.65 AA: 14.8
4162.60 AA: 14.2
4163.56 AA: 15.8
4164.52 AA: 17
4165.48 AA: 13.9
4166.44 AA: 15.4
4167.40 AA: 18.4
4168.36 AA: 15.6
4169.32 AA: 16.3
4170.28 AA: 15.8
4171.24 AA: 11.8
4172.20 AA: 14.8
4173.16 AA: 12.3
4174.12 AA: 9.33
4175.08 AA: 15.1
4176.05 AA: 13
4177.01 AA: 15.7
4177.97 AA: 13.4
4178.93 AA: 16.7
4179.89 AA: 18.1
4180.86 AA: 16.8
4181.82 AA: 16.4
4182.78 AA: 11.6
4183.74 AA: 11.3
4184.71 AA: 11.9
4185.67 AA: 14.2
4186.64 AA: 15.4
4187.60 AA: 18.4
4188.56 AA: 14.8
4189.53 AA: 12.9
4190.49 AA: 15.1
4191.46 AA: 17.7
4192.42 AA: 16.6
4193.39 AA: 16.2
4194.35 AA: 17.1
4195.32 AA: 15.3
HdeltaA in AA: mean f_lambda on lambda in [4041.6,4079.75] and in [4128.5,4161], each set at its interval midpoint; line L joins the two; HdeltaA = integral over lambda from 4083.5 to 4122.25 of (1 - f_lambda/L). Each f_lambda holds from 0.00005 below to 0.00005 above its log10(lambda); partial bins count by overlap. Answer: 1.6 AA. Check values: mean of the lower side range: 16.8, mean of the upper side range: 16.8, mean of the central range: 16.1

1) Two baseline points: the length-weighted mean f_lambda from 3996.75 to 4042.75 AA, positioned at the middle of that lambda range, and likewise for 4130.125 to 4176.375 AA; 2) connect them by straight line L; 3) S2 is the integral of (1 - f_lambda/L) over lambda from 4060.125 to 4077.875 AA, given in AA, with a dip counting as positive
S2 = -1.2 AA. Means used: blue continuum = 16.4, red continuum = 16.1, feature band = 17.4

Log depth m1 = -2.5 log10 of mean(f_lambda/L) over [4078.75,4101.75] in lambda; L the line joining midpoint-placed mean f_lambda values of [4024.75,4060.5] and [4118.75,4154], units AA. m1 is 0.07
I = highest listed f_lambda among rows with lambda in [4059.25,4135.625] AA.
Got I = 26.4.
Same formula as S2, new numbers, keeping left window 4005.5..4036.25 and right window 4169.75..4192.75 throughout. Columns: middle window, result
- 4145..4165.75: -1.5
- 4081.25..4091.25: 0.8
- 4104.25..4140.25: -3.4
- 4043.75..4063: 0.5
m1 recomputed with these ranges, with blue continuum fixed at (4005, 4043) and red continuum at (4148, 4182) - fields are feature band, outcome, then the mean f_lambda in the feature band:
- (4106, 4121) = -0.06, 16.8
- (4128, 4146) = -0.11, 17.4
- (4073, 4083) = -0.12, 18.1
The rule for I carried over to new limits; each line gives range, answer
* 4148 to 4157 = 18.6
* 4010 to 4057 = 32.8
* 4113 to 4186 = 22.1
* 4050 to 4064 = 18.3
